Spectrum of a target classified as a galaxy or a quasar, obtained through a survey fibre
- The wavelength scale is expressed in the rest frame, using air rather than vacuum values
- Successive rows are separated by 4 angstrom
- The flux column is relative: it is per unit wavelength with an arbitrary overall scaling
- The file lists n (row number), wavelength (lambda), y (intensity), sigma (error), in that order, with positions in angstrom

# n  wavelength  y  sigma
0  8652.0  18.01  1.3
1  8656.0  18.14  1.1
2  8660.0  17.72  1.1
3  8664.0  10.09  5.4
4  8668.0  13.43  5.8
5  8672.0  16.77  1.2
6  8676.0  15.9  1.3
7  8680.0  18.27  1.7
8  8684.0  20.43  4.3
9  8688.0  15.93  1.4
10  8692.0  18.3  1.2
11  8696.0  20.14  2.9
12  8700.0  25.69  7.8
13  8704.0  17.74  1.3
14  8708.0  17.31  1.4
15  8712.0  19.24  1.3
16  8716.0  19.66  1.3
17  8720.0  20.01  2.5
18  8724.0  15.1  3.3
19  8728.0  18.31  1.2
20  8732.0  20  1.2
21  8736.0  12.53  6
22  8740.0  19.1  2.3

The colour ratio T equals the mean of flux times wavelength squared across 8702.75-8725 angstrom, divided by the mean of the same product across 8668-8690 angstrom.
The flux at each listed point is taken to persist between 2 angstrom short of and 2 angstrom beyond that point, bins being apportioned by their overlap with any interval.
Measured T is 1.1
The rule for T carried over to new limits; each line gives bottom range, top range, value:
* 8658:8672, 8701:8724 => 1.34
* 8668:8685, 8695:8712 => 1.18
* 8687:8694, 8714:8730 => 1.06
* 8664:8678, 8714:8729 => 1.26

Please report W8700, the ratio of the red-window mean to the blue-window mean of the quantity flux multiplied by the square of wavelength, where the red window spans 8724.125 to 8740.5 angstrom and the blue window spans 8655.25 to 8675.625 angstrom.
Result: 1.1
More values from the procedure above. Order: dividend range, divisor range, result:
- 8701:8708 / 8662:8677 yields 1.36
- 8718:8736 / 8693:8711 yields 0.89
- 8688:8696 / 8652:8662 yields 1.02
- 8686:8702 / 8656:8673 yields 1.36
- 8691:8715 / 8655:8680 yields 1.29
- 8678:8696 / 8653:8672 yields 1.22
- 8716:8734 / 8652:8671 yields 1.23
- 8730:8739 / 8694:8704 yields 0.76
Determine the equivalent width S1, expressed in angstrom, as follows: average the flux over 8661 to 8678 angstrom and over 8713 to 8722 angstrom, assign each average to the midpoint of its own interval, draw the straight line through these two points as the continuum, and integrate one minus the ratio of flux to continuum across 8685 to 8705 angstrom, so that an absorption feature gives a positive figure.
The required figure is -2.9 angstrom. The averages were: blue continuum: 14.3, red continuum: 19.8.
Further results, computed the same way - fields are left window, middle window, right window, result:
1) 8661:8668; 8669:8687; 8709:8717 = -4.32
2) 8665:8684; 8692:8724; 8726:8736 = -4.47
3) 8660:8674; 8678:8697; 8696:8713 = -1.35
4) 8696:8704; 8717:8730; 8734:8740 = -0.32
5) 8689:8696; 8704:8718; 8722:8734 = -0.36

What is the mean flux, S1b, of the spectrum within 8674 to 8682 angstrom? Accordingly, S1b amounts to 17.1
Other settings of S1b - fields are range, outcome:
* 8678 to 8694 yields 18.2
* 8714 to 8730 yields 18.3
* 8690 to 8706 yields 20.5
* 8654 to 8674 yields 15.2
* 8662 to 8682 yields 14.9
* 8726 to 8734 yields 19.2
